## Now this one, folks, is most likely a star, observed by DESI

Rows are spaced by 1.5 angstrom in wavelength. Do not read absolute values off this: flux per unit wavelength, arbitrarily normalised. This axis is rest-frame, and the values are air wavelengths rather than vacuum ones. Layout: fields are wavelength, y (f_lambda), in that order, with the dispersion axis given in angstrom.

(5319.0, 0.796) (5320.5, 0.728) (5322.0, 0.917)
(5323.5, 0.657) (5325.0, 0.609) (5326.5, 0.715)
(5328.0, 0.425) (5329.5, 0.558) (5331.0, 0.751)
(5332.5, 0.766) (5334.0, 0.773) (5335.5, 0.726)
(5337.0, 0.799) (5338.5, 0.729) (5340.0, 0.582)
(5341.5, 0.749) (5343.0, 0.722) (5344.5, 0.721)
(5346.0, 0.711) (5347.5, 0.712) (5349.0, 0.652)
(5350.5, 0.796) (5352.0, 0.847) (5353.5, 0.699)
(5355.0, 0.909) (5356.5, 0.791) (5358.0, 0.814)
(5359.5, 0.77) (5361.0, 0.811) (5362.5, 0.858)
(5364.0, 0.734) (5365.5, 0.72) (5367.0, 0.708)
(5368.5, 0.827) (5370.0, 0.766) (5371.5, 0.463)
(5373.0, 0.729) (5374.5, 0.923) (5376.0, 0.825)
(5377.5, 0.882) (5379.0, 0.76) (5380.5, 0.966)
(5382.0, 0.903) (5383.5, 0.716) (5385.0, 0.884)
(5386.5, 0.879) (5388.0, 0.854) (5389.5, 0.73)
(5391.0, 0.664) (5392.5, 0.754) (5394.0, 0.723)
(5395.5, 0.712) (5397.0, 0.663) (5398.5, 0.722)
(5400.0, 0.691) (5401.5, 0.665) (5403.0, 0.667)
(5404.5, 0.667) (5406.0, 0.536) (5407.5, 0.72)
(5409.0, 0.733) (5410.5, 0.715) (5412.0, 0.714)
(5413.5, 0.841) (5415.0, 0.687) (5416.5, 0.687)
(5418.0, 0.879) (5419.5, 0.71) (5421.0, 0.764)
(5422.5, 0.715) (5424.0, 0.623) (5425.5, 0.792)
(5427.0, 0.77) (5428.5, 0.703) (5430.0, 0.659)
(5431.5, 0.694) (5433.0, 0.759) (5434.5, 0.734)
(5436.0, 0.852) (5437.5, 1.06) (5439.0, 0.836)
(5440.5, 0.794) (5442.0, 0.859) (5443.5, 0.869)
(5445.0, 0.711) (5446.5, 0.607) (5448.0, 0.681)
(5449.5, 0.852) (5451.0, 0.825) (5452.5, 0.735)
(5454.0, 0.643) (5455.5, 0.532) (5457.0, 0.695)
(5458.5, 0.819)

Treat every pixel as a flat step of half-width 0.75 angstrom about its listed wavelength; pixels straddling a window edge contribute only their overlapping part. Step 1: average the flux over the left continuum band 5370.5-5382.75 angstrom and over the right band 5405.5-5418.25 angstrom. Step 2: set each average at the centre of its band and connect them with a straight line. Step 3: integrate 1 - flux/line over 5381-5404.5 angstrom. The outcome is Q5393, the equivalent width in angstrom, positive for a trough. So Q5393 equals 0.61 angstrom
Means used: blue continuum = 0.806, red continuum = 0.721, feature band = 0.748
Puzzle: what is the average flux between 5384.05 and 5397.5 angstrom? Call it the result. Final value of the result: 0.764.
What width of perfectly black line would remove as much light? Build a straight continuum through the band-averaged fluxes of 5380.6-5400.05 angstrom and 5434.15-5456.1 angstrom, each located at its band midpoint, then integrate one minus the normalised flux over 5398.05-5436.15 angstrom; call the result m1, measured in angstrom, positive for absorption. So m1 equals 2.7 angstrom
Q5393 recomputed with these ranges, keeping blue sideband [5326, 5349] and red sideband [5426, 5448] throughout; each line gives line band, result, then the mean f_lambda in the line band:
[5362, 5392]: -2.55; 0.789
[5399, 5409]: 1.12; 0.665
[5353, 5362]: -1.17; 0.803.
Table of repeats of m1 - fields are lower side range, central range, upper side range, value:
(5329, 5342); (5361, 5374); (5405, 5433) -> -0.29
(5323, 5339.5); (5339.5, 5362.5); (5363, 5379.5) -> -1.19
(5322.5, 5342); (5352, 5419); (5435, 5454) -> -2.06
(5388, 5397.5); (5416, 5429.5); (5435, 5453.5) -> 0.55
